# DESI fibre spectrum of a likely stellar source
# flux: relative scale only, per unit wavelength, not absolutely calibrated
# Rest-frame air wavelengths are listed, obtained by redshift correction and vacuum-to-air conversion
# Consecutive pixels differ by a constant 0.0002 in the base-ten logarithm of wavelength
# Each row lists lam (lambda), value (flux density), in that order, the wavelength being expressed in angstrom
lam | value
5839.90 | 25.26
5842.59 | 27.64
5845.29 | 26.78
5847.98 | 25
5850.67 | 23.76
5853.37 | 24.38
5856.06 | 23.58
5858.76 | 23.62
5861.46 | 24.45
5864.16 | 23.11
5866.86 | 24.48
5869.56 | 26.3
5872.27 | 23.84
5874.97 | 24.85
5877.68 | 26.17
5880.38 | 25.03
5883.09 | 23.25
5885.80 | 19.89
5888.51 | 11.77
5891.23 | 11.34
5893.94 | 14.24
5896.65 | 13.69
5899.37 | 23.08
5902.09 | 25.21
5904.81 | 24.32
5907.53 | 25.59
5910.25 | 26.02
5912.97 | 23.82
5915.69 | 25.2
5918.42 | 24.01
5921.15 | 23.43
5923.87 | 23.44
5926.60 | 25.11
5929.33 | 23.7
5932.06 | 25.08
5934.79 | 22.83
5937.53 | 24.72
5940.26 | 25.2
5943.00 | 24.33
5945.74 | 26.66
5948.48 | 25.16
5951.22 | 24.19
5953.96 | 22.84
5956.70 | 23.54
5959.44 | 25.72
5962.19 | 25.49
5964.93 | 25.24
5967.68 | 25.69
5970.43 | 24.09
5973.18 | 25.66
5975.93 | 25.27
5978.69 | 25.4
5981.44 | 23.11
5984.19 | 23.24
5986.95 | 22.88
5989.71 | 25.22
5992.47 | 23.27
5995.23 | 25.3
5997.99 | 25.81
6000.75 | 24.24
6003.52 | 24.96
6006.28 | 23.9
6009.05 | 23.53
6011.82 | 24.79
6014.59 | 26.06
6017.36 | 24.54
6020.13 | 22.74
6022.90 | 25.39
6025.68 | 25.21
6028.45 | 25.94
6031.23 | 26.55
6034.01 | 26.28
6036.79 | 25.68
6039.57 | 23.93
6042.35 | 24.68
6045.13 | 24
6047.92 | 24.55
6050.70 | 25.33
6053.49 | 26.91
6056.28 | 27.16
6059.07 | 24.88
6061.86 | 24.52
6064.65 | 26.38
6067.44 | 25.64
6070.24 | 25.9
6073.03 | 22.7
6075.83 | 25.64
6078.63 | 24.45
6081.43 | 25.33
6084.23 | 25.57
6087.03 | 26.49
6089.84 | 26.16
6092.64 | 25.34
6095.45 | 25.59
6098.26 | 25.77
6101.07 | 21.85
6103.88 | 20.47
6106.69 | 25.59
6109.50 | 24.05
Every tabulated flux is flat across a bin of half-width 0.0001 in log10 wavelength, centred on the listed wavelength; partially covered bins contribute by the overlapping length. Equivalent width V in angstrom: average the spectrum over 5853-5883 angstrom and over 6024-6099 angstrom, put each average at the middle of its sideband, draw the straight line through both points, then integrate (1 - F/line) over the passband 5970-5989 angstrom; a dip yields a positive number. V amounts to 0.57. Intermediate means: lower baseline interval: 24.5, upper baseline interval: 25.4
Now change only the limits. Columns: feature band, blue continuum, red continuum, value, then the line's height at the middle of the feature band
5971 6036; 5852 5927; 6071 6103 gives -2.2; 23.9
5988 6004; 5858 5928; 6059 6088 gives -0.5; 24.1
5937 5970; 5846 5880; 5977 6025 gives -0.6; 24.4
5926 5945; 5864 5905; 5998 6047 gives -1.6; 22.5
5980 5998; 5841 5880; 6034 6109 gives 0.7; 25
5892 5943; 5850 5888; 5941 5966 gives 2.6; 24.4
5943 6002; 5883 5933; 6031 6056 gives -3.2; 23.4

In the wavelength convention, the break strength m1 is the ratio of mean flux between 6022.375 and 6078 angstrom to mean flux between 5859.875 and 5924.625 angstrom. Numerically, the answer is 1.13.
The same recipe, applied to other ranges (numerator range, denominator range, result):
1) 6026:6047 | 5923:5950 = 1.03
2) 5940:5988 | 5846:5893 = 1.09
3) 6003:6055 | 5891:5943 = 1.09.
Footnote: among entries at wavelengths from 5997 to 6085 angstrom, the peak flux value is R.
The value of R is 27.16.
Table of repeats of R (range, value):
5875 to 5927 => 26.17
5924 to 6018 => 26.66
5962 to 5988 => 25.69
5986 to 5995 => 25.22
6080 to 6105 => 26.49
